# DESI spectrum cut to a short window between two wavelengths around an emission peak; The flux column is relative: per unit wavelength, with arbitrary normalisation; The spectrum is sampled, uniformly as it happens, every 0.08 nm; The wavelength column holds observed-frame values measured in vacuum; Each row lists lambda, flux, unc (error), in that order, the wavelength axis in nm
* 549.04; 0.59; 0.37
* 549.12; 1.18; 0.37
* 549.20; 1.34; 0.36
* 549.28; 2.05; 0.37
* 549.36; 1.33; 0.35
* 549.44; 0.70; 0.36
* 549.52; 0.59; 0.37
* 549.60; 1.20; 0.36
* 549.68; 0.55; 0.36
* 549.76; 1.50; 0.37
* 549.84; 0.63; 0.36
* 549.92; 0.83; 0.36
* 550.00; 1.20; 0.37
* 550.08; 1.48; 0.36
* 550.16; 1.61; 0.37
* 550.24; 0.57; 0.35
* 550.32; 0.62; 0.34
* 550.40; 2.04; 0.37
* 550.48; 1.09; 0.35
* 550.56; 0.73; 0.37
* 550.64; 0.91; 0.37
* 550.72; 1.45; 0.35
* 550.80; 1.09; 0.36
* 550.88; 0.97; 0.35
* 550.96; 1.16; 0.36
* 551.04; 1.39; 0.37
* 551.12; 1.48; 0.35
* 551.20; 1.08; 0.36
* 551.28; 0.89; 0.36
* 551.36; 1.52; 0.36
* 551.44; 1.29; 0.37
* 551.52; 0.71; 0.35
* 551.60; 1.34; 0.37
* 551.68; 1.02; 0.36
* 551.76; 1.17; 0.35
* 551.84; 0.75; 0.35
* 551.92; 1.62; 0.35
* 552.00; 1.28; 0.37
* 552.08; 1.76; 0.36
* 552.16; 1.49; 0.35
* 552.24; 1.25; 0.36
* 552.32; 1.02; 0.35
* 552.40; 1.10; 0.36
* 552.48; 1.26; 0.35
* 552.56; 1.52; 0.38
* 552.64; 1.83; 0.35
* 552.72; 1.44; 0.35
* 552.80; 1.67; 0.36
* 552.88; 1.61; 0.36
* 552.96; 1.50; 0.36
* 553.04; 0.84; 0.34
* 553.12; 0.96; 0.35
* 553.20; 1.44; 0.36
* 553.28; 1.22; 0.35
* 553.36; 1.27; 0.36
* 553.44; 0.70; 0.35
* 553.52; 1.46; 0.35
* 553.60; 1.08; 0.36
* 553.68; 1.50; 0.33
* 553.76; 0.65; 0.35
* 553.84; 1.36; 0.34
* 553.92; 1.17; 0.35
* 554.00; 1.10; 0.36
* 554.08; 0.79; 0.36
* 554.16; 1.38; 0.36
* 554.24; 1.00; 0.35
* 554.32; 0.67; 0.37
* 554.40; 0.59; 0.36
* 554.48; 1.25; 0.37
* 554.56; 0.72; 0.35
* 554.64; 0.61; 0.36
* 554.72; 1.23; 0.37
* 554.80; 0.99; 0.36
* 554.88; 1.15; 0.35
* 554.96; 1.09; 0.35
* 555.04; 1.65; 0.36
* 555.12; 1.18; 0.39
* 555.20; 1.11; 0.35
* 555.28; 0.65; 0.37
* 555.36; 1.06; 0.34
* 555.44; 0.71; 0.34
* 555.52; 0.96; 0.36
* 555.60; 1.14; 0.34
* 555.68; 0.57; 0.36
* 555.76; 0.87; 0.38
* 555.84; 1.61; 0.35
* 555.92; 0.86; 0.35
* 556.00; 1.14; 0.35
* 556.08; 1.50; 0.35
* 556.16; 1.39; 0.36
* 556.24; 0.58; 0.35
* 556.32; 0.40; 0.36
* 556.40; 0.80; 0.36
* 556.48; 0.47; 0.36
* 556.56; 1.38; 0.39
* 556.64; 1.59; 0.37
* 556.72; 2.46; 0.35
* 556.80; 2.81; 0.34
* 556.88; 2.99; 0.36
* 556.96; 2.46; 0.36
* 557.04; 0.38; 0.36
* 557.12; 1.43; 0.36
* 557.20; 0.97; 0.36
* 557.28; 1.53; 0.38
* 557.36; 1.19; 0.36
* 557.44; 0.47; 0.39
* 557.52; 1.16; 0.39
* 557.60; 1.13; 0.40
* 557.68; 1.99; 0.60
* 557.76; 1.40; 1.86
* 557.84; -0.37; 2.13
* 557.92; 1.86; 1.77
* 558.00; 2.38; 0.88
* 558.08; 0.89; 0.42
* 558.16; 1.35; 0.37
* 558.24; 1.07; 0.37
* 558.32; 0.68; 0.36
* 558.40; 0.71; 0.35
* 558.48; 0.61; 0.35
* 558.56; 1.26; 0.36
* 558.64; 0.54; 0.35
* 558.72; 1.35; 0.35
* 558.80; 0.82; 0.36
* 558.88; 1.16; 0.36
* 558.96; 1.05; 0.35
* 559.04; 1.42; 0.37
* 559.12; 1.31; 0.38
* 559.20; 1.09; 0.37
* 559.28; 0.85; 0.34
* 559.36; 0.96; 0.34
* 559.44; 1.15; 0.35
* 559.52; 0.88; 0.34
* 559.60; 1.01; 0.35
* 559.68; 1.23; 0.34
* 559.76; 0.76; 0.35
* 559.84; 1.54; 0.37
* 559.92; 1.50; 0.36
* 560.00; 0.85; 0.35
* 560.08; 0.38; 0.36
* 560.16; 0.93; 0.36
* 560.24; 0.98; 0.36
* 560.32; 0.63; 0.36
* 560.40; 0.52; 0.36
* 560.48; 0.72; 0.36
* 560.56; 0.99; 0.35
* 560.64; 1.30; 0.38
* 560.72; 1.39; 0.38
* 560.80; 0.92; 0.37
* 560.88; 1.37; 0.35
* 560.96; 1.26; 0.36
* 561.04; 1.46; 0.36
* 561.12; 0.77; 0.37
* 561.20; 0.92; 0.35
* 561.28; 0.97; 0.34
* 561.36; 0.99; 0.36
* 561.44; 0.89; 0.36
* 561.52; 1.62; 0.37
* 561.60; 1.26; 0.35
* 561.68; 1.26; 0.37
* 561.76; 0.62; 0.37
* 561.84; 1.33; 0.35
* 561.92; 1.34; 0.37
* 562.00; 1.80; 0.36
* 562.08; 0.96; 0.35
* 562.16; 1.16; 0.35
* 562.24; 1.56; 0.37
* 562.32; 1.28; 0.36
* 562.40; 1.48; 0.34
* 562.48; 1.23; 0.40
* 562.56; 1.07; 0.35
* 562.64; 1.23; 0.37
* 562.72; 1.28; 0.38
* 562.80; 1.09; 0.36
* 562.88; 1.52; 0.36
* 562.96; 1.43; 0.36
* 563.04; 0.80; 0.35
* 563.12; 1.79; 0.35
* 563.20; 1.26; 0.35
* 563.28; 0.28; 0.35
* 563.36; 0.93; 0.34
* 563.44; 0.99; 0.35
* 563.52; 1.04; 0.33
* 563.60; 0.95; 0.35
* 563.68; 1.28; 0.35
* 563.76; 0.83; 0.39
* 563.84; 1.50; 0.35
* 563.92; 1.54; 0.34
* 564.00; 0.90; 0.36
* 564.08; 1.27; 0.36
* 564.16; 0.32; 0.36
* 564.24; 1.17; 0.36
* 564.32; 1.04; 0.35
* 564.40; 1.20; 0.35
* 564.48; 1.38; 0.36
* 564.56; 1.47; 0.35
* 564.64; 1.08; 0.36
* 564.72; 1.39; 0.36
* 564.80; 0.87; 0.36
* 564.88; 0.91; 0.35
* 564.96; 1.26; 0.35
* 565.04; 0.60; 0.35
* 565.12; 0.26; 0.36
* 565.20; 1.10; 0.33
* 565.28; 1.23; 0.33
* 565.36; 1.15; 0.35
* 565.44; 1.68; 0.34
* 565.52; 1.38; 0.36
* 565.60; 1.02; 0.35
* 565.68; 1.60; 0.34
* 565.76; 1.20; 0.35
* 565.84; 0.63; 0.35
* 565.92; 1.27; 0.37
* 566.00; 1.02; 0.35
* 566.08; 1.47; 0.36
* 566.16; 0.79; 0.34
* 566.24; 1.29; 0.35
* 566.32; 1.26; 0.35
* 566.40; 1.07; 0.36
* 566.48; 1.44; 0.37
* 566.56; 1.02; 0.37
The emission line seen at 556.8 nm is H-beta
